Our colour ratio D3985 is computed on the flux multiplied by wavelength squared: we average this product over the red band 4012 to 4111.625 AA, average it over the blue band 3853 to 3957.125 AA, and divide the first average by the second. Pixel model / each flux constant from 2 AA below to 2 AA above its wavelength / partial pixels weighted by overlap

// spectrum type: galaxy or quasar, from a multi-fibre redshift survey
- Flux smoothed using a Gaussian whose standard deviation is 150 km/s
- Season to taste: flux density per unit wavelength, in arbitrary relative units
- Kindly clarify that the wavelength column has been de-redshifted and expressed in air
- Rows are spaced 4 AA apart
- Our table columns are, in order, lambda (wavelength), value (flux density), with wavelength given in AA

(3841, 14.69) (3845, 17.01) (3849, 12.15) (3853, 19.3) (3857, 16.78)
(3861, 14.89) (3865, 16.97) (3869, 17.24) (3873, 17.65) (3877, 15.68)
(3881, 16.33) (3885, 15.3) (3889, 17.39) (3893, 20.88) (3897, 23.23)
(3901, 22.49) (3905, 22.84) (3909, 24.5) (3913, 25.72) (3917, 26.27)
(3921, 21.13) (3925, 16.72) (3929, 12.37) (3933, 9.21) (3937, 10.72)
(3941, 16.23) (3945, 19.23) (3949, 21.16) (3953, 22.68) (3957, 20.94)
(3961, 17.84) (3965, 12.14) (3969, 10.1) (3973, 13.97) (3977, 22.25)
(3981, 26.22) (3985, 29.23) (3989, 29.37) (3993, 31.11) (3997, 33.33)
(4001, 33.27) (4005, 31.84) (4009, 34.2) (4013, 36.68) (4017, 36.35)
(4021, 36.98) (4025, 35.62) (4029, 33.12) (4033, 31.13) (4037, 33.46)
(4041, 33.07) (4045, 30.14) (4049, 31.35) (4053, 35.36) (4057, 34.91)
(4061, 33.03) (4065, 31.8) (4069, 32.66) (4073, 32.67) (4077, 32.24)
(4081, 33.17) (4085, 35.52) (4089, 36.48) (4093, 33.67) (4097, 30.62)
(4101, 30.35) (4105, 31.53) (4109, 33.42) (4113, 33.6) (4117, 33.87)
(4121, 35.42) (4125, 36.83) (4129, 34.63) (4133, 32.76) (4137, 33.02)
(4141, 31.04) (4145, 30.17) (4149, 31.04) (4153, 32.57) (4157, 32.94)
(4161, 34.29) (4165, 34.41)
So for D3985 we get 1.94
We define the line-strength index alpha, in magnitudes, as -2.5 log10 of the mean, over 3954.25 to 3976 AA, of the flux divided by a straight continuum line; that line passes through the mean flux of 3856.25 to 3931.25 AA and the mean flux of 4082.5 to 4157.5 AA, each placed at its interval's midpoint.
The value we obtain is 0.45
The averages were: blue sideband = 19.2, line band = 15.6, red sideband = 33.1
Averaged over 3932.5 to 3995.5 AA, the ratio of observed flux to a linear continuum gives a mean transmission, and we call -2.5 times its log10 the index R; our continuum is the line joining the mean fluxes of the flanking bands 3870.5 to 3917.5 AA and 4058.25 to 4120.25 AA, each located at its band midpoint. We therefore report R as 0.26 mag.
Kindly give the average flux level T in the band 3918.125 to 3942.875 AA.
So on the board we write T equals 14.8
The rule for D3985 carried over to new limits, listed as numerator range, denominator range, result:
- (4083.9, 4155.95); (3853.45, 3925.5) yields 1.89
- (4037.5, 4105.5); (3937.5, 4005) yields 1.54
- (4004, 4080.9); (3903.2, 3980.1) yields 1.93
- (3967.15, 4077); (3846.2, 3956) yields 1.79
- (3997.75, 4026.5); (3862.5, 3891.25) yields 2.24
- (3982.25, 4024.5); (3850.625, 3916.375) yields 1.83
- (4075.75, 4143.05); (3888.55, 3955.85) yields 1.87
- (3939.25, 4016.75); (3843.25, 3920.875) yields 1.35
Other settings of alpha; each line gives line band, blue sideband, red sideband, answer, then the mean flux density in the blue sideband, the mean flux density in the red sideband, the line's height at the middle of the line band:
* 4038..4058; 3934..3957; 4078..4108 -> -0.16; 17.9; 33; 28.4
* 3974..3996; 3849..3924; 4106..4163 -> -0.10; 19.5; 33.2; 24.9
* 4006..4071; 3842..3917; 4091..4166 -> -0.21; 18.8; 32.9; 27.8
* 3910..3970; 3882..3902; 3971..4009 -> 0.31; 19.6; 28.2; 23.8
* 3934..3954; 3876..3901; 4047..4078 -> 0.32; 18.6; 33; 23.2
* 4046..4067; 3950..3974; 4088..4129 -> -0.20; 16.6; 33.6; 27.5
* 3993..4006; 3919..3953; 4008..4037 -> -0.10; 16.2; 34.8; 29.9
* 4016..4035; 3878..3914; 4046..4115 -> -0.18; 20.7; 33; 29.4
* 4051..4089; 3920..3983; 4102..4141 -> -0.18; 17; 33.7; 28.6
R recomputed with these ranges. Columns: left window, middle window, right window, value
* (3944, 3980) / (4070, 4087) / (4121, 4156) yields -0.196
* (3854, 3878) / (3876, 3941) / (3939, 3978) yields -0.103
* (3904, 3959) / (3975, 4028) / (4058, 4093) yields -0.217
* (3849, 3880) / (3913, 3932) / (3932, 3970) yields -0.174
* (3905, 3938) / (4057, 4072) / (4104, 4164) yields -0.154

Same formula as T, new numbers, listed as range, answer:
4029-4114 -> 32.9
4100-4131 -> 33.8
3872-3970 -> 18.4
